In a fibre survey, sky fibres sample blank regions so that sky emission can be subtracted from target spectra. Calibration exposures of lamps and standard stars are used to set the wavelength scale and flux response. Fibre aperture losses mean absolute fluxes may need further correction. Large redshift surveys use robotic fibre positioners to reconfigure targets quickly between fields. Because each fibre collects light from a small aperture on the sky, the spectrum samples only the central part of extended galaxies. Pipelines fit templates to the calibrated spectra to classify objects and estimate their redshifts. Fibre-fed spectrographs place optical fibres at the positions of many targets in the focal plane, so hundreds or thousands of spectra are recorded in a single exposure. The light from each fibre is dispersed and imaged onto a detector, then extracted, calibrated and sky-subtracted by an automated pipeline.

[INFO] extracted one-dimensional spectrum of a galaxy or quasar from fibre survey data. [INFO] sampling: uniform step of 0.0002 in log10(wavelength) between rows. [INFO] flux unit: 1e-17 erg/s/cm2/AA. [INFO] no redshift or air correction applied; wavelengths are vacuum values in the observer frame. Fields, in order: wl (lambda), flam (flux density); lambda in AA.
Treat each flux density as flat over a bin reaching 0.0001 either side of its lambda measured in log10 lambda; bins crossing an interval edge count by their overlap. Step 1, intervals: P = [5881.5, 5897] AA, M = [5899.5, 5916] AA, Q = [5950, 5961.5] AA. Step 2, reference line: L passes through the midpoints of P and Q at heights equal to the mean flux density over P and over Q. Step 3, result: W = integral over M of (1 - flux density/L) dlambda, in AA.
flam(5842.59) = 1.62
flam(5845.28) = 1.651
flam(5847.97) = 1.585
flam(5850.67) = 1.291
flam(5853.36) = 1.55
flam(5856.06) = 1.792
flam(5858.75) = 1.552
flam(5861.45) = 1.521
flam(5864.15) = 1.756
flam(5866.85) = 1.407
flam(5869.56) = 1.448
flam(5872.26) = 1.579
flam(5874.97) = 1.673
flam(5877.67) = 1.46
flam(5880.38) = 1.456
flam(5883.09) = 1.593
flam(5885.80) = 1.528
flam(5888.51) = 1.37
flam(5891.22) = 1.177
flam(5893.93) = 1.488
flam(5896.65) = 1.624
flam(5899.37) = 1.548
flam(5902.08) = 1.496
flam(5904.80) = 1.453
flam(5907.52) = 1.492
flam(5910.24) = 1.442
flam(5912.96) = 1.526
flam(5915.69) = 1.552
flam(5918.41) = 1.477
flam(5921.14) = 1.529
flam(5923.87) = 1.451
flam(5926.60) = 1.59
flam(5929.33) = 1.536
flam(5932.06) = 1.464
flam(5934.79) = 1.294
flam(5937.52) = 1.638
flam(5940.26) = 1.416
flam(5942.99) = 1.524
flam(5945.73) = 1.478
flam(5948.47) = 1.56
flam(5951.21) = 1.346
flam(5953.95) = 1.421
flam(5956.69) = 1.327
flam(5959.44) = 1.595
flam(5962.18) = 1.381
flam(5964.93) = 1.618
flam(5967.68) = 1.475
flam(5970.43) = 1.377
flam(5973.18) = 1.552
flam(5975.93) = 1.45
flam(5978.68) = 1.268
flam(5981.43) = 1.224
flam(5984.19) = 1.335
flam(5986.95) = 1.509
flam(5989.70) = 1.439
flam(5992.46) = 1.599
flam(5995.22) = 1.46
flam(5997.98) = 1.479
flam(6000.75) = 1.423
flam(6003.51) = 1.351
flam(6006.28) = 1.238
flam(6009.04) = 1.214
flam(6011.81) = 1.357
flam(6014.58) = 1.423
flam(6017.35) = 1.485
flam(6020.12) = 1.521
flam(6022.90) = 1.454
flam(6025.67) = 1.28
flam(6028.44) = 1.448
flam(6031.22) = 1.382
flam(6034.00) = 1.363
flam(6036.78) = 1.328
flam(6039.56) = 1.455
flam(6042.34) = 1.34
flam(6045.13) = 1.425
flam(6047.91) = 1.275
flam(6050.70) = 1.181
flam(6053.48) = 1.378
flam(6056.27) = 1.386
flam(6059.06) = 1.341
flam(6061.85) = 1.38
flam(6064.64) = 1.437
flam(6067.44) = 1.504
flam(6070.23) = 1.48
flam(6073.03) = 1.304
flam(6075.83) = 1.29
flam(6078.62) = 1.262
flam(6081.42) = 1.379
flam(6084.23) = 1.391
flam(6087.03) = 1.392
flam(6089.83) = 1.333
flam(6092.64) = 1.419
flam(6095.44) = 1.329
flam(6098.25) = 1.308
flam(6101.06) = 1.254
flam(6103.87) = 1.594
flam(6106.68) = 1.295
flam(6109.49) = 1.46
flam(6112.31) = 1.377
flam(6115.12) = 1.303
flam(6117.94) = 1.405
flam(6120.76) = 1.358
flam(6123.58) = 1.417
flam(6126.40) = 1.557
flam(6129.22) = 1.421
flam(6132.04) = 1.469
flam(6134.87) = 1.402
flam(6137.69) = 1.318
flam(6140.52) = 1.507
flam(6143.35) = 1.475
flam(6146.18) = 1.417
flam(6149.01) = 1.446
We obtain -0.57 AA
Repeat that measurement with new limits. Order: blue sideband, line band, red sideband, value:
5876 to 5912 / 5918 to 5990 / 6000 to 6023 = -1.4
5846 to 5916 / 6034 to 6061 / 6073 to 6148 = 1.4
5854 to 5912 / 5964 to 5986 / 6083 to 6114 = 0.7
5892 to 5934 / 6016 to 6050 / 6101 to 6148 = 1.5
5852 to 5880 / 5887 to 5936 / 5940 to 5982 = 1.1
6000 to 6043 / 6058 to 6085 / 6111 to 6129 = 0.3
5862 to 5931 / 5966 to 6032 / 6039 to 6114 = 0.9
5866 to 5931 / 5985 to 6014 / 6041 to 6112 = 0.3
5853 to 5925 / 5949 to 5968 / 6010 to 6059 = -0.1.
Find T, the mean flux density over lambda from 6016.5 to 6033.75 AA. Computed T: 1.42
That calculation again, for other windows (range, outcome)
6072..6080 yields 1.29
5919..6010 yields 1.44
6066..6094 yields 1.38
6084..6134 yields 1.39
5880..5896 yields 1.44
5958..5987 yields 1.43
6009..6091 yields 1.38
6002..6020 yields 1.36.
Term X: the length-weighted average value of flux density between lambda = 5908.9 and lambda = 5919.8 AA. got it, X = 1.5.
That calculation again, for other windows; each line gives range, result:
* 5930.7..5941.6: 1.45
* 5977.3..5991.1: 1.36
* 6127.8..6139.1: 1.4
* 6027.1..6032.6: 1.41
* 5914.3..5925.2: 1.5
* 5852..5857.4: 1.67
